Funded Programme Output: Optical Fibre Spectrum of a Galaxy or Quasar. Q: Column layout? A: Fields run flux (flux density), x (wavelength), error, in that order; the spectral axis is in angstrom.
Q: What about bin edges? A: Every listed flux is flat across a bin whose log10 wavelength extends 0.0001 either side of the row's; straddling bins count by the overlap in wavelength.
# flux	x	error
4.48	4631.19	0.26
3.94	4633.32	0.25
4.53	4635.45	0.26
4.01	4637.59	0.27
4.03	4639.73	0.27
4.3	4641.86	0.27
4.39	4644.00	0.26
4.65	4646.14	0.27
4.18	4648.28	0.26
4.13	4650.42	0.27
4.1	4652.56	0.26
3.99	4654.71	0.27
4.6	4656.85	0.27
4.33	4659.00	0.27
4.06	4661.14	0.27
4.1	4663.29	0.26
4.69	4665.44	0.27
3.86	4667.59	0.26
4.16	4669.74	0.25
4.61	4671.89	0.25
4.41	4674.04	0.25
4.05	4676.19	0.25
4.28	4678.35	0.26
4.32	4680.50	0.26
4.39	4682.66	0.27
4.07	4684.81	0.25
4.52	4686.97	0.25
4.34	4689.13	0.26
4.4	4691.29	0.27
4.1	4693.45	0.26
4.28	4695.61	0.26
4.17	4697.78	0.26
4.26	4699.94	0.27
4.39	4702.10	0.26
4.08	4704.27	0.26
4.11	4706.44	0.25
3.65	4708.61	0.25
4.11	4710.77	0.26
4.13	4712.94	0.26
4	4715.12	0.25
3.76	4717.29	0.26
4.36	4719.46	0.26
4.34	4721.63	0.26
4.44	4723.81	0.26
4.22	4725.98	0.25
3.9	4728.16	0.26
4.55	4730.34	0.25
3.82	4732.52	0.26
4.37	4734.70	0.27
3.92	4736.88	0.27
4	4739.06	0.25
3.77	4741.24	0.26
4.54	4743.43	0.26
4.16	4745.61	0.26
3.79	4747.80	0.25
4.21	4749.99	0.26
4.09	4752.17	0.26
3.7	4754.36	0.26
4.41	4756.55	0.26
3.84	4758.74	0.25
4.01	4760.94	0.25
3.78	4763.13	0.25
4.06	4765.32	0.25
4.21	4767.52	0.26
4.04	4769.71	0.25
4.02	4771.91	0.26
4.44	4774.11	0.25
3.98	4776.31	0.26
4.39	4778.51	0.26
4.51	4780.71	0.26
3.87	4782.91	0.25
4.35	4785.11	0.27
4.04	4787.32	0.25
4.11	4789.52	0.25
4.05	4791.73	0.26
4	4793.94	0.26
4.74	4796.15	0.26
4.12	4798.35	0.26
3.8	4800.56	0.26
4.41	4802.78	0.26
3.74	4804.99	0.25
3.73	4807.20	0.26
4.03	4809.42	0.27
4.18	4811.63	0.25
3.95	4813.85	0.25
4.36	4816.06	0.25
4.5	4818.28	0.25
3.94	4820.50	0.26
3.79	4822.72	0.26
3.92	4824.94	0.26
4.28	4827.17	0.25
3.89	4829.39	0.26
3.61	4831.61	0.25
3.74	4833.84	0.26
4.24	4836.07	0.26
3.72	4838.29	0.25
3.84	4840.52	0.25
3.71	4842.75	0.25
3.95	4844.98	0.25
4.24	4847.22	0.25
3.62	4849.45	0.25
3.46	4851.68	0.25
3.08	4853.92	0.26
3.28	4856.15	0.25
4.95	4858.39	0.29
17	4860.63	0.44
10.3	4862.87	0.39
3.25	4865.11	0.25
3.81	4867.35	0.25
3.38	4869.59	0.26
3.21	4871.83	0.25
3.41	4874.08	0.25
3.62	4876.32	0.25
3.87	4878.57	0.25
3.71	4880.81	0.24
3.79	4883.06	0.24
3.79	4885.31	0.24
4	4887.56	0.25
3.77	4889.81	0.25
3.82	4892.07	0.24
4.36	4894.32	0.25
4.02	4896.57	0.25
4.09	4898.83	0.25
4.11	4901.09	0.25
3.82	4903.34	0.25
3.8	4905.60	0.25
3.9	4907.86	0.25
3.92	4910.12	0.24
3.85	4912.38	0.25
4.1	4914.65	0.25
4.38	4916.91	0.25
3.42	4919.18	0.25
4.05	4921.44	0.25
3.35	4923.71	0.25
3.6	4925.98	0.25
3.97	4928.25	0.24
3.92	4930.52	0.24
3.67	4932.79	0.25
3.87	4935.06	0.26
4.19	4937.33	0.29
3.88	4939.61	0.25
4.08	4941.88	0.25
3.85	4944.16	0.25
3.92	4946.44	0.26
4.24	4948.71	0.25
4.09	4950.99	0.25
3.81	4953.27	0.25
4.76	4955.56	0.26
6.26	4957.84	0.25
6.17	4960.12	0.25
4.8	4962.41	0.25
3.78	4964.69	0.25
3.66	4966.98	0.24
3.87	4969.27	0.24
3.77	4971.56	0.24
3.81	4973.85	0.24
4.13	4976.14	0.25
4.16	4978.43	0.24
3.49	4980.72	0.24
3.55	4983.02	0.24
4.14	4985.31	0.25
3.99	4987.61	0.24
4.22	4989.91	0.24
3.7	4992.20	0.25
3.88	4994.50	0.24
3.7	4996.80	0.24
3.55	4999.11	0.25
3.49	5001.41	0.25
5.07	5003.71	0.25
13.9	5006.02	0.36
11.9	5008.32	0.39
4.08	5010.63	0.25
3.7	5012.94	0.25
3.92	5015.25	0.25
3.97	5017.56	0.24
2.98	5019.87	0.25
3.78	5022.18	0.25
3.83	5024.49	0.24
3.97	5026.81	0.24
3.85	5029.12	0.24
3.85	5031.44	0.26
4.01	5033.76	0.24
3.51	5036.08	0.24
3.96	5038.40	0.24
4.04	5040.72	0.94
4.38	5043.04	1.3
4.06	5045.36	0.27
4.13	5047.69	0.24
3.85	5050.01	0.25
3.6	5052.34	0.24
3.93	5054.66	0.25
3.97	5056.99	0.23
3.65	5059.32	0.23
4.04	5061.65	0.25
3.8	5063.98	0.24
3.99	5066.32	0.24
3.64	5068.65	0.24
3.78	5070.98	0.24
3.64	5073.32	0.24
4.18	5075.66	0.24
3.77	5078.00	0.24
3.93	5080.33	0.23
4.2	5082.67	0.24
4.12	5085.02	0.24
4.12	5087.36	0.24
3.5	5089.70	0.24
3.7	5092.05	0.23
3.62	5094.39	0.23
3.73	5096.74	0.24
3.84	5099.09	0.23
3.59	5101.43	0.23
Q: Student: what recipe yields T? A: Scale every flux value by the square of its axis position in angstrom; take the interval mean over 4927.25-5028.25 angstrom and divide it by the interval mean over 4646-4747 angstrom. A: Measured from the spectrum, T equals 1.2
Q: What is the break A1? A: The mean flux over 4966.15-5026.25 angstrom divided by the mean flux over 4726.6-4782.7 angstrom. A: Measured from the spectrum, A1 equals 1.11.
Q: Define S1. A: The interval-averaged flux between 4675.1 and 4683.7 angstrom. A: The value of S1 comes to 4.26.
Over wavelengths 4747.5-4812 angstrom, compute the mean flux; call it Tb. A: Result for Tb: 4.09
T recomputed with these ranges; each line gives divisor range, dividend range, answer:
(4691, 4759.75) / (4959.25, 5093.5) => 1.16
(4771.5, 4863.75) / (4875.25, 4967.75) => 0.95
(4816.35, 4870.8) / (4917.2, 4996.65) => 0.92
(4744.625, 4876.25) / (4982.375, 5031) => 1.19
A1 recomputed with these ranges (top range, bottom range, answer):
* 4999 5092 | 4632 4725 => 1.03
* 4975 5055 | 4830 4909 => 1.02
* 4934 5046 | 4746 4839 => 1.08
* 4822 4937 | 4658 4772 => 1.01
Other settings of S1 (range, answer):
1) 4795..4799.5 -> 4.43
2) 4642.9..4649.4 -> 4.4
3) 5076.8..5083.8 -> 3.97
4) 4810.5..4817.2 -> 4.17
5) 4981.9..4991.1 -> 3.98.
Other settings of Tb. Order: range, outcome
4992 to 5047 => 4.64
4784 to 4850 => 4.02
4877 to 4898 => 3.9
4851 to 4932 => 4.34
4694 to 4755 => 4.11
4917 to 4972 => 4.13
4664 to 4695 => 4.3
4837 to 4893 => 4.5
